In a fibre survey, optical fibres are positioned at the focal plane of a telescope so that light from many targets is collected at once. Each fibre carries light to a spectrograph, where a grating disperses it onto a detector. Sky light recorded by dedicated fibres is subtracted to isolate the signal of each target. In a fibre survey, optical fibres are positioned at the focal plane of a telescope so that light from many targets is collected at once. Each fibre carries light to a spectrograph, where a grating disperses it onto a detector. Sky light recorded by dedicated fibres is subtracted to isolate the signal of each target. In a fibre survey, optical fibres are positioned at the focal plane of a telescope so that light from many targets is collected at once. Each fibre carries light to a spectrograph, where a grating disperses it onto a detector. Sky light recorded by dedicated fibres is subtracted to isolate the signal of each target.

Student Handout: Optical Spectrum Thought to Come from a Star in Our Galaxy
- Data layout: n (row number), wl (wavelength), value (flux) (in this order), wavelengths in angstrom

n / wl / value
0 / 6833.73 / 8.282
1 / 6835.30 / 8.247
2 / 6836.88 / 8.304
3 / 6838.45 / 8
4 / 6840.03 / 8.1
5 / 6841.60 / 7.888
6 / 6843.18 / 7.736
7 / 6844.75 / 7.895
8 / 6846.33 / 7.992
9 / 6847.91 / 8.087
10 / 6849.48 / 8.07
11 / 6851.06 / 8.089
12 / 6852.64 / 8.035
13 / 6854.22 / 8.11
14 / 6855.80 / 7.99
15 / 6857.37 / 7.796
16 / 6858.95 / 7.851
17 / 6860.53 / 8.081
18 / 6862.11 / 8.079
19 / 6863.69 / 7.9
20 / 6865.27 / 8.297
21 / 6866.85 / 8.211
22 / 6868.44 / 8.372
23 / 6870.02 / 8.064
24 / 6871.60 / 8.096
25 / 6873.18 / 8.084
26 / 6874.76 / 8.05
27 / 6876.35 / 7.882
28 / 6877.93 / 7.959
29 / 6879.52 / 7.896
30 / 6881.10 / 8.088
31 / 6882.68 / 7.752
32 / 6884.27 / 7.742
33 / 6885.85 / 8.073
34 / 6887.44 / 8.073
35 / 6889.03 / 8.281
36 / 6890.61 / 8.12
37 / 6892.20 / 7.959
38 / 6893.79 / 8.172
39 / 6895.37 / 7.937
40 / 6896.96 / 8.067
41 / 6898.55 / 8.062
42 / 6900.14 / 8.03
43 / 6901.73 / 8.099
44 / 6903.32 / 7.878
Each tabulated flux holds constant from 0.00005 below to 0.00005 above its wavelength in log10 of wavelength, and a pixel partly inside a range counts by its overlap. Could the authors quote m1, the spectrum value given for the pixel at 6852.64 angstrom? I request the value 8.035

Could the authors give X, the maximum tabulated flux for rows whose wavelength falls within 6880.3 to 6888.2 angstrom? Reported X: 8.088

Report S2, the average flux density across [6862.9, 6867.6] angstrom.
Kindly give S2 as 8.14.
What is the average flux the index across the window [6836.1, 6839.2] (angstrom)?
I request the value 8.17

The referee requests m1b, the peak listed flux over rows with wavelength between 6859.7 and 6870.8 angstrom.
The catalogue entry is 8.372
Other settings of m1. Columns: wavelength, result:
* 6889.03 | 8.281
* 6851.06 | 8.089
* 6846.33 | 7.992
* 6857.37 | 7.796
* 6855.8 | 7.99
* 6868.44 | 8.372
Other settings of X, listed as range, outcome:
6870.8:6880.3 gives 8.096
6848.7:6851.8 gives 8.089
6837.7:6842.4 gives 8.1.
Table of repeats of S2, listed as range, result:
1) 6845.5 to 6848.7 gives 8.04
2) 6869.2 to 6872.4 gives 8.1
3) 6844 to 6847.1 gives 7.93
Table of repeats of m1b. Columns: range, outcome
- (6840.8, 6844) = 7.888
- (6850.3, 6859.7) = 8.11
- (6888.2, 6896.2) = 8.281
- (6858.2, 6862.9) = 8.081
